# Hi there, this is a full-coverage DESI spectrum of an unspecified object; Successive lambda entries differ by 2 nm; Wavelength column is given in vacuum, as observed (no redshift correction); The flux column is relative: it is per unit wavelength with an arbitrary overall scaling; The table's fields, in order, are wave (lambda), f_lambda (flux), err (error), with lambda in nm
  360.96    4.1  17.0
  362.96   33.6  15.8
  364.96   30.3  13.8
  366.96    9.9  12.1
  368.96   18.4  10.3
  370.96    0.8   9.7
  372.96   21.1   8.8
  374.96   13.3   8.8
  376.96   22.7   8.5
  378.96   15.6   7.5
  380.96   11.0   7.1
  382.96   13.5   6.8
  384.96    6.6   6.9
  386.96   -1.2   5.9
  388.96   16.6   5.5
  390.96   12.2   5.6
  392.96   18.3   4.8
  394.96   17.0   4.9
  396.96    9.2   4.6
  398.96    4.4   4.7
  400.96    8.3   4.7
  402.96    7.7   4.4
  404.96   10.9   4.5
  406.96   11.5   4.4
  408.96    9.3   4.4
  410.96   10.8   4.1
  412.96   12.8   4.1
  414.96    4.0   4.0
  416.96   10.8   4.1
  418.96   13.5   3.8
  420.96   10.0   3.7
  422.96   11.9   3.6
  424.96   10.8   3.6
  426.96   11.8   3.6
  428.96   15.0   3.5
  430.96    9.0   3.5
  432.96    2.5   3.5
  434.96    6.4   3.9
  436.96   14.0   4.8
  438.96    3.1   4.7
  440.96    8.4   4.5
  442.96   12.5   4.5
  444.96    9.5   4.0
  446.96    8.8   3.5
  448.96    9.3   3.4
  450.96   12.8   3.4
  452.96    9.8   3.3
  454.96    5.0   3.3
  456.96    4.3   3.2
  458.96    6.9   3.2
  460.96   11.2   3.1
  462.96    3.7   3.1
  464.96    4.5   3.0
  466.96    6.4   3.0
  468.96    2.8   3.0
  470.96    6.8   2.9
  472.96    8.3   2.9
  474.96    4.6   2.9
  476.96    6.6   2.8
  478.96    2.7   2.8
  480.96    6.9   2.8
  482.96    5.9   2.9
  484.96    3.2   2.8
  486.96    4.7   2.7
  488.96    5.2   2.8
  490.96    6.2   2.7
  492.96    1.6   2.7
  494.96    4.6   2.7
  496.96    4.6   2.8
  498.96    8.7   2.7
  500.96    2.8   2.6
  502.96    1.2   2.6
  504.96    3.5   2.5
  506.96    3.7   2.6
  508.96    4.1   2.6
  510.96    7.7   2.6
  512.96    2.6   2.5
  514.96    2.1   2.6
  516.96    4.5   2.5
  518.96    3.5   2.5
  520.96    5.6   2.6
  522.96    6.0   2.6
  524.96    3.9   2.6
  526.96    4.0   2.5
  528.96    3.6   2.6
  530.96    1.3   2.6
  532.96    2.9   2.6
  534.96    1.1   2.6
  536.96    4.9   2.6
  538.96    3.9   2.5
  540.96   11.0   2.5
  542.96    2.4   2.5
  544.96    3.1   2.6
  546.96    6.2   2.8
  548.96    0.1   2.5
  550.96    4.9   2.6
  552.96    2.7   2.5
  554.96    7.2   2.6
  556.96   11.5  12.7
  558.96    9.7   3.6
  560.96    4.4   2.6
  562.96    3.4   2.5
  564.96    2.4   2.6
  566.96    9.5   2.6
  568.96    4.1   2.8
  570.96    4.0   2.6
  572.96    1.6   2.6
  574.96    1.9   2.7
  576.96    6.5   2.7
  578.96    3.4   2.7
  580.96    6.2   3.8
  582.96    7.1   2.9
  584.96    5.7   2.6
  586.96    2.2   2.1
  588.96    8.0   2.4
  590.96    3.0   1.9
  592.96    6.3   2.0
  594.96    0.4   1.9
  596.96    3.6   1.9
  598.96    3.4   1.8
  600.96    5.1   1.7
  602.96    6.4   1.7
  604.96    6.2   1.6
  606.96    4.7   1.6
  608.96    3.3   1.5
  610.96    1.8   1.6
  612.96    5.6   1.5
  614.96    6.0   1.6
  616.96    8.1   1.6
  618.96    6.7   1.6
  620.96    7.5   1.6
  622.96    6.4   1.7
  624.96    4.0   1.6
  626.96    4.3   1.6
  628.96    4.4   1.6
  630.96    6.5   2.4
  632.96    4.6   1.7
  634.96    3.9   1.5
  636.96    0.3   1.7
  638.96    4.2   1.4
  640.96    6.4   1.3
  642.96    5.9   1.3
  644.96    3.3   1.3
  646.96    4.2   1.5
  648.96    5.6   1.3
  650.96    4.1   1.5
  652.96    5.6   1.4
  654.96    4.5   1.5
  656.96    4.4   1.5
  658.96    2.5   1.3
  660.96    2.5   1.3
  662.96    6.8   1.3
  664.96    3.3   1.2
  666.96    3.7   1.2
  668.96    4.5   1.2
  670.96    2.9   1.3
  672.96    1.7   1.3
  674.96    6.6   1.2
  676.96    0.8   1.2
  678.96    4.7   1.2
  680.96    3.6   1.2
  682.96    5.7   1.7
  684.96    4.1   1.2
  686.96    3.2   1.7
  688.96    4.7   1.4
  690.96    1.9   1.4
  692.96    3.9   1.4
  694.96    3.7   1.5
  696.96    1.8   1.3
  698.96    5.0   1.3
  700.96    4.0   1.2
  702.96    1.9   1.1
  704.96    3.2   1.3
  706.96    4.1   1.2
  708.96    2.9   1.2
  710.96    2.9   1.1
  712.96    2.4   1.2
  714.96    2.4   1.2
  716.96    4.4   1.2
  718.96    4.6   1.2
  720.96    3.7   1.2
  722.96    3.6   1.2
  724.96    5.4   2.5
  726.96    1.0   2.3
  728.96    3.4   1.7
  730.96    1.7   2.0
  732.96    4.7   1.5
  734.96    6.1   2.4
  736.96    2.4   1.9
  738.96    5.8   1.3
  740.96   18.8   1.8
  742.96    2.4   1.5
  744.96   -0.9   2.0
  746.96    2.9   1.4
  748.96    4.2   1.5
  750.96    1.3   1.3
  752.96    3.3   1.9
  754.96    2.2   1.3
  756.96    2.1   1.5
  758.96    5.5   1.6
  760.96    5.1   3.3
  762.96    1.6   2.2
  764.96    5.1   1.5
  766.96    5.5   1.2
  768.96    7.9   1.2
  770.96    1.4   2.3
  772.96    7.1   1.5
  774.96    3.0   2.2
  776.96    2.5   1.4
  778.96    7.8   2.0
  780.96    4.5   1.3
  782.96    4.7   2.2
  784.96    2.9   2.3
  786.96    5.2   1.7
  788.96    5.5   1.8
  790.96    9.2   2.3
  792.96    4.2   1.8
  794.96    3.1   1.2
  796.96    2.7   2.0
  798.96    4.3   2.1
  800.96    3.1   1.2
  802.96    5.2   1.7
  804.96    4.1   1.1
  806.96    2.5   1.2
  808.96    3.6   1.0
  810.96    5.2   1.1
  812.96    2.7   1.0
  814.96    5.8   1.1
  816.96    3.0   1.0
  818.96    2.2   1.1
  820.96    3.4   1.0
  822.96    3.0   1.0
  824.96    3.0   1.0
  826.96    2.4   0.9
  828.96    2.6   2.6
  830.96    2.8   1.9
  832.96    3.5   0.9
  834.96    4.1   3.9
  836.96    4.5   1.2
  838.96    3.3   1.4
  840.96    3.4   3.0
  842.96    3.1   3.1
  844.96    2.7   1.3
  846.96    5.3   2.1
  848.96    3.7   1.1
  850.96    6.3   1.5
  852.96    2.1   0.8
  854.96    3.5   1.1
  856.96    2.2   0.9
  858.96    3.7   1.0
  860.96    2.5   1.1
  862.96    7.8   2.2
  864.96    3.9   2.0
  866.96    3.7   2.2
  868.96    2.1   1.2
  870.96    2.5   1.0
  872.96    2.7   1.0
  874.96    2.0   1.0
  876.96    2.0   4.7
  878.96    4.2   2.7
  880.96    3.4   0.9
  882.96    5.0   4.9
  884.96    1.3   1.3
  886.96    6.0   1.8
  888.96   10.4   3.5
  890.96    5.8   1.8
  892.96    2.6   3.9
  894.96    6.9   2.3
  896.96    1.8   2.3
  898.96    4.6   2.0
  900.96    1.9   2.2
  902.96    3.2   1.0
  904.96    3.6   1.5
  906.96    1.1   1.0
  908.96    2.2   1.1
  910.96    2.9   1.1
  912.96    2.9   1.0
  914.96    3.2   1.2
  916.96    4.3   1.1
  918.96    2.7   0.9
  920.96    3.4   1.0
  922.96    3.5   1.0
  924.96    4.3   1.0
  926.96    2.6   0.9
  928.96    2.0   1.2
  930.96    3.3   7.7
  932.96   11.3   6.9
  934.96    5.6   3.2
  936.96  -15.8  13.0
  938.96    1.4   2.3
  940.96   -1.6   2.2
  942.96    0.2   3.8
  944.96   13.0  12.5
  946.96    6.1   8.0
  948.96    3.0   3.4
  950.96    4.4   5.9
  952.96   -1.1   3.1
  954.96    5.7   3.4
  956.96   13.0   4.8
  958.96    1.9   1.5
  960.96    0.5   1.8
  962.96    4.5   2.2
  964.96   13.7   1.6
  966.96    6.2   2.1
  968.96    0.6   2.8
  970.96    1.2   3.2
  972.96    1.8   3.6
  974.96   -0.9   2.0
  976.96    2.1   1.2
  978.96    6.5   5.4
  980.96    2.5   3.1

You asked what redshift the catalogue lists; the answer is 0.99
